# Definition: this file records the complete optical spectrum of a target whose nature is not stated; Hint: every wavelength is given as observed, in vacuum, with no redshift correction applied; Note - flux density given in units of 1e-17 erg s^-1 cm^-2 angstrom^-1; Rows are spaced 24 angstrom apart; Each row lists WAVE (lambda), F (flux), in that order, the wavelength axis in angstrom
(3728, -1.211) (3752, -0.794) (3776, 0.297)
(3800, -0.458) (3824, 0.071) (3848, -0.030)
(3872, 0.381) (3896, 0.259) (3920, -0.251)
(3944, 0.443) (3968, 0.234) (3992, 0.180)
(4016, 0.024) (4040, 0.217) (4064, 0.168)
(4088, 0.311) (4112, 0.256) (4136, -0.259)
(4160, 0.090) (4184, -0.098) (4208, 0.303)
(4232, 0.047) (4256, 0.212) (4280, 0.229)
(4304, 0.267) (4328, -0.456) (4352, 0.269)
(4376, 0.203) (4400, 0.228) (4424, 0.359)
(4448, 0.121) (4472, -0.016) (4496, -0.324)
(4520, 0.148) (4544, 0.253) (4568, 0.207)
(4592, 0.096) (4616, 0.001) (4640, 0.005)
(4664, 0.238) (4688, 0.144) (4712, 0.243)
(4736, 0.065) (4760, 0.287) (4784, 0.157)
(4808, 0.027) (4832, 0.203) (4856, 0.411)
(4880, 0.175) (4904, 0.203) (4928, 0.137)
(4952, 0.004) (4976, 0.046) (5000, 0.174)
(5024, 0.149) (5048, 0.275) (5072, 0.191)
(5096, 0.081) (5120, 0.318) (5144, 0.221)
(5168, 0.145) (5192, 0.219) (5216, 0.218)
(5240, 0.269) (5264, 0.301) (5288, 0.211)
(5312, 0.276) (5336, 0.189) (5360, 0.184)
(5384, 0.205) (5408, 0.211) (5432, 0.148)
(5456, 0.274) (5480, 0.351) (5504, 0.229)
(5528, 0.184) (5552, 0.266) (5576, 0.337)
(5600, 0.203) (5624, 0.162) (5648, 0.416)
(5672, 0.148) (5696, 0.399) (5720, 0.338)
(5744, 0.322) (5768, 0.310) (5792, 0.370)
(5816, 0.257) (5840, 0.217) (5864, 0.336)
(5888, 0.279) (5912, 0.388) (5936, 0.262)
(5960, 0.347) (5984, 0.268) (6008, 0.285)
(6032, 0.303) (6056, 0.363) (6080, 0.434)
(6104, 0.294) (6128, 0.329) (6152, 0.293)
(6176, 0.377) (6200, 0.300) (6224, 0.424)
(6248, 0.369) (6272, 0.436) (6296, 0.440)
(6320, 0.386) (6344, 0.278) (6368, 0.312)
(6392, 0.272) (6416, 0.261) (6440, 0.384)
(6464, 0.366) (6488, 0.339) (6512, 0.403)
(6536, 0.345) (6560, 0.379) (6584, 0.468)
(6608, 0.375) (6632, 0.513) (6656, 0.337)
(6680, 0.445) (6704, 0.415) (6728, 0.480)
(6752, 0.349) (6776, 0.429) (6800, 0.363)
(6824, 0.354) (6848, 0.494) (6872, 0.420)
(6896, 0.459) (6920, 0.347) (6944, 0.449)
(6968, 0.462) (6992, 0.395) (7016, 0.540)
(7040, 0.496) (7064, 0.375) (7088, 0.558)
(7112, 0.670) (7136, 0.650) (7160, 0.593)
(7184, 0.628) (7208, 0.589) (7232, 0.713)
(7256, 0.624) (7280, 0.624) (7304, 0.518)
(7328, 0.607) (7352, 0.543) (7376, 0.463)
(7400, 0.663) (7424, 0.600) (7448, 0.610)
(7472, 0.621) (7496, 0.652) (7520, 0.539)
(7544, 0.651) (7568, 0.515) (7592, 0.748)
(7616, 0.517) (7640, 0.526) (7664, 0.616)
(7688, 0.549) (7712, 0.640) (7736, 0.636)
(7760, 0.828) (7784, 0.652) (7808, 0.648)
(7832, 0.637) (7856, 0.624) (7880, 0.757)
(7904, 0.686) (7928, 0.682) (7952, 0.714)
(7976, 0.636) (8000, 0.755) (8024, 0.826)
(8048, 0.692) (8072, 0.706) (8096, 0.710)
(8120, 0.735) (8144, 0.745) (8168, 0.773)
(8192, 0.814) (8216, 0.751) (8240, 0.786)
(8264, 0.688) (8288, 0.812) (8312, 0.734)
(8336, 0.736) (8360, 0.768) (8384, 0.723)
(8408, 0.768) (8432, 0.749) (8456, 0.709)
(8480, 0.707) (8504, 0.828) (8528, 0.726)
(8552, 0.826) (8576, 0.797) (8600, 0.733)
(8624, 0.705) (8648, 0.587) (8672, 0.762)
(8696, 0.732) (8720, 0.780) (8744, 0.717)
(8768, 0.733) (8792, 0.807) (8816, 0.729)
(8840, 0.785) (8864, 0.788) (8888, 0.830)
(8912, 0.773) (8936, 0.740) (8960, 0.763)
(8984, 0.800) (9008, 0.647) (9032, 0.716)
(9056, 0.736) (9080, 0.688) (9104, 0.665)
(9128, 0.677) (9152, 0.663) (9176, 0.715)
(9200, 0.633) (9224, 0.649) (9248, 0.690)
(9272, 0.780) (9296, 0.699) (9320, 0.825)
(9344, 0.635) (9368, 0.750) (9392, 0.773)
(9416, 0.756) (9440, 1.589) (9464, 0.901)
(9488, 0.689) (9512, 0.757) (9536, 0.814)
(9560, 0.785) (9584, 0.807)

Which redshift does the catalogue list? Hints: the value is 0.777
